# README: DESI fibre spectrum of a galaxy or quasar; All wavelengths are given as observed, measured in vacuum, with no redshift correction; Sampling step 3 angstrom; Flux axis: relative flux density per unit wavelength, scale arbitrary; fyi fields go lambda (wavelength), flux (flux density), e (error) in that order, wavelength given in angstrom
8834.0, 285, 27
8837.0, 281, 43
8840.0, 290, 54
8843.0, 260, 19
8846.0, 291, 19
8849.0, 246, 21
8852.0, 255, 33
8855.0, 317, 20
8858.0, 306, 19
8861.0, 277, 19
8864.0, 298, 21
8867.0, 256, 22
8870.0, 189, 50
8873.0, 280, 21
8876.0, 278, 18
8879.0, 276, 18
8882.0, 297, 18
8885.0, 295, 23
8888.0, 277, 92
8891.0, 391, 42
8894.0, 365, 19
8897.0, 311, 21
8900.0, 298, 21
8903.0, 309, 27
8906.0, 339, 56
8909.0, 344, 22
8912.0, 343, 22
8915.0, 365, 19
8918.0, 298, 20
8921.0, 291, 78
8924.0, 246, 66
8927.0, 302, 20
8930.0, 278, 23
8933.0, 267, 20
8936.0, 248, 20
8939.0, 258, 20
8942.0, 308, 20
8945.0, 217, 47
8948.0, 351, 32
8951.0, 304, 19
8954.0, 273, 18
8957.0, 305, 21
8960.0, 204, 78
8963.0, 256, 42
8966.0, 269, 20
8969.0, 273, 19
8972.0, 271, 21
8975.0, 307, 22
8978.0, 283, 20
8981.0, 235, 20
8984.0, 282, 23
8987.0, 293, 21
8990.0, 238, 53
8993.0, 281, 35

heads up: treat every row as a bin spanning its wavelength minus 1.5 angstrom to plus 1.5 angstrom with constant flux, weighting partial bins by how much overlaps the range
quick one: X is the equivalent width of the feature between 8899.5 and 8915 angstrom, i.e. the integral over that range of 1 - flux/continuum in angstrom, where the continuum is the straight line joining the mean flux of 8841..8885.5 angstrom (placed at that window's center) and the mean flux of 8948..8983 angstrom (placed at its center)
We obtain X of -3.26 angstrom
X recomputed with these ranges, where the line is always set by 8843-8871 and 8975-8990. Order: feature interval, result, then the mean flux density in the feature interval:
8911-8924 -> -2.0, 314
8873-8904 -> -4.2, 308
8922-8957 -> -0.8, 279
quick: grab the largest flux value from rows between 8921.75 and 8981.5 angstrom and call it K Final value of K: 351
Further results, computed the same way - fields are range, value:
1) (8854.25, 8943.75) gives 391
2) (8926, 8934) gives 302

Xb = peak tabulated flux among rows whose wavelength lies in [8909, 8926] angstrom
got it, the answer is 365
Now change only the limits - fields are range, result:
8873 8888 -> 297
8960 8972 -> 273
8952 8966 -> 305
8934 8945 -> 308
